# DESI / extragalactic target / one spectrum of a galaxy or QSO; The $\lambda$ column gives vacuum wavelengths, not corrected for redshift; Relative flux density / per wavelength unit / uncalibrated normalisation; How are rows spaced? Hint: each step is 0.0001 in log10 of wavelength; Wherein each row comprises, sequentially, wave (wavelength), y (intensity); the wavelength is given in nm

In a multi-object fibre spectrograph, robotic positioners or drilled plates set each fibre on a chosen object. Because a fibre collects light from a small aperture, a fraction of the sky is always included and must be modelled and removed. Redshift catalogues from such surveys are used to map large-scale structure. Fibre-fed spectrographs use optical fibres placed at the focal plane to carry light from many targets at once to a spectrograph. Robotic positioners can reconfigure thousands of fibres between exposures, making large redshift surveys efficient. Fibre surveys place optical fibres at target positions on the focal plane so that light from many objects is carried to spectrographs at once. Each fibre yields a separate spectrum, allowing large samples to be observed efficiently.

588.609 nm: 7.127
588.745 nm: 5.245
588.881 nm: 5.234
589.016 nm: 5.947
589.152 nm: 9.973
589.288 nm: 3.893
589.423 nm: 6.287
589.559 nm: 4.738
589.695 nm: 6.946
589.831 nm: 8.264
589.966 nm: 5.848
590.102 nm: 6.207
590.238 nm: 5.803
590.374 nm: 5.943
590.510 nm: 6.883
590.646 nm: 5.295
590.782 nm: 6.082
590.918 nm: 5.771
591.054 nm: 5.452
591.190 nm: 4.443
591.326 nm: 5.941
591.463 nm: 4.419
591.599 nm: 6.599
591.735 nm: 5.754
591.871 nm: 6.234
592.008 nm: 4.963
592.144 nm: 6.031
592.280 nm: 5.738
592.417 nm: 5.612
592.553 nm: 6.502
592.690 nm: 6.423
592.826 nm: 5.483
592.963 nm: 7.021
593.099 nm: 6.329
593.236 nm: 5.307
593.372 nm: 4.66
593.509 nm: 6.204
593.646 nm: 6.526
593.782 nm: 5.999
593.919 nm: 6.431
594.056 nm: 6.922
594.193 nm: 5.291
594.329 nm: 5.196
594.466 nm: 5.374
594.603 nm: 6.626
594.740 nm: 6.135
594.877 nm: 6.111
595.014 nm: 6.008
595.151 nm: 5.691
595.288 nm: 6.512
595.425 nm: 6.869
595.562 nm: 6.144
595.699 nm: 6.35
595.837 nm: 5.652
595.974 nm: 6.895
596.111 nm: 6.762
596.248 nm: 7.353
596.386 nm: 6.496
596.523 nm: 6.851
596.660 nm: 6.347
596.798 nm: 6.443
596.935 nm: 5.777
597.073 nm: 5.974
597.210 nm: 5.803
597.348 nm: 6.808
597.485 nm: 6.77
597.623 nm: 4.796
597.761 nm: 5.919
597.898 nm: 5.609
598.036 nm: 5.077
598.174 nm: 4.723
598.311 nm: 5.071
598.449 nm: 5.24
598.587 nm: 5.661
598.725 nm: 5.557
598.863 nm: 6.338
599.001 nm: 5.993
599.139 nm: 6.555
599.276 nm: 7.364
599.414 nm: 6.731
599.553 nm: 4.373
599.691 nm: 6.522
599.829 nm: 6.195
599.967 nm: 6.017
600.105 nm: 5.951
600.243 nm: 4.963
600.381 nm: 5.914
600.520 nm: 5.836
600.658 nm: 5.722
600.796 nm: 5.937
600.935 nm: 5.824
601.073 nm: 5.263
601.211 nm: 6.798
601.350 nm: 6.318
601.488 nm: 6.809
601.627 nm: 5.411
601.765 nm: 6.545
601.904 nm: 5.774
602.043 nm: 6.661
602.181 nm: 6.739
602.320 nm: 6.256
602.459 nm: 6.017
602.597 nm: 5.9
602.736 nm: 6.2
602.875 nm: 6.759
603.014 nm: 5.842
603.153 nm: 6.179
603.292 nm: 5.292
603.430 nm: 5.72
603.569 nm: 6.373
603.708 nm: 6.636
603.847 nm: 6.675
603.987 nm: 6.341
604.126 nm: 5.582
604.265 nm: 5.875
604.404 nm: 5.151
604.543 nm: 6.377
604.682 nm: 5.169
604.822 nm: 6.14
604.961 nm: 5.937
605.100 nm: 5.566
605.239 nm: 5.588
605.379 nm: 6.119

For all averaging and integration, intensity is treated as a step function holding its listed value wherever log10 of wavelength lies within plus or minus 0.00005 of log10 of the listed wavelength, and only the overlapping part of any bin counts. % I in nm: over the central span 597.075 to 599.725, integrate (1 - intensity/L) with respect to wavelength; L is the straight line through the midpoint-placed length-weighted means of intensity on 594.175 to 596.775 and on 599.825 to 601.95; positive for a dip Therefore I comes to 0.11 nm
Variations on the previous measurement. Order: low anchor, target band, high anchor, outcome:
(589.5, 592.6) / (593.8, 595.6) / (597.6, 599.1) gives -0.13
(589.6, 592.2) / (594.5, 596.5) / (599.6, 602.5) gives -0.14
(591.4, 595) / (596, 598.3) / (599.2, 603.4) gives -0.03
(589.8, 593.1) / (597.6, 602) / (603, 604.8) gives 0.06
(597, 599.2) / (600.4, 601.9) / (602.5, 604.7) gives -0.03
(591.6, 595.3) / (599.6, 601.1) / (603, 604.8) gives 0.03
